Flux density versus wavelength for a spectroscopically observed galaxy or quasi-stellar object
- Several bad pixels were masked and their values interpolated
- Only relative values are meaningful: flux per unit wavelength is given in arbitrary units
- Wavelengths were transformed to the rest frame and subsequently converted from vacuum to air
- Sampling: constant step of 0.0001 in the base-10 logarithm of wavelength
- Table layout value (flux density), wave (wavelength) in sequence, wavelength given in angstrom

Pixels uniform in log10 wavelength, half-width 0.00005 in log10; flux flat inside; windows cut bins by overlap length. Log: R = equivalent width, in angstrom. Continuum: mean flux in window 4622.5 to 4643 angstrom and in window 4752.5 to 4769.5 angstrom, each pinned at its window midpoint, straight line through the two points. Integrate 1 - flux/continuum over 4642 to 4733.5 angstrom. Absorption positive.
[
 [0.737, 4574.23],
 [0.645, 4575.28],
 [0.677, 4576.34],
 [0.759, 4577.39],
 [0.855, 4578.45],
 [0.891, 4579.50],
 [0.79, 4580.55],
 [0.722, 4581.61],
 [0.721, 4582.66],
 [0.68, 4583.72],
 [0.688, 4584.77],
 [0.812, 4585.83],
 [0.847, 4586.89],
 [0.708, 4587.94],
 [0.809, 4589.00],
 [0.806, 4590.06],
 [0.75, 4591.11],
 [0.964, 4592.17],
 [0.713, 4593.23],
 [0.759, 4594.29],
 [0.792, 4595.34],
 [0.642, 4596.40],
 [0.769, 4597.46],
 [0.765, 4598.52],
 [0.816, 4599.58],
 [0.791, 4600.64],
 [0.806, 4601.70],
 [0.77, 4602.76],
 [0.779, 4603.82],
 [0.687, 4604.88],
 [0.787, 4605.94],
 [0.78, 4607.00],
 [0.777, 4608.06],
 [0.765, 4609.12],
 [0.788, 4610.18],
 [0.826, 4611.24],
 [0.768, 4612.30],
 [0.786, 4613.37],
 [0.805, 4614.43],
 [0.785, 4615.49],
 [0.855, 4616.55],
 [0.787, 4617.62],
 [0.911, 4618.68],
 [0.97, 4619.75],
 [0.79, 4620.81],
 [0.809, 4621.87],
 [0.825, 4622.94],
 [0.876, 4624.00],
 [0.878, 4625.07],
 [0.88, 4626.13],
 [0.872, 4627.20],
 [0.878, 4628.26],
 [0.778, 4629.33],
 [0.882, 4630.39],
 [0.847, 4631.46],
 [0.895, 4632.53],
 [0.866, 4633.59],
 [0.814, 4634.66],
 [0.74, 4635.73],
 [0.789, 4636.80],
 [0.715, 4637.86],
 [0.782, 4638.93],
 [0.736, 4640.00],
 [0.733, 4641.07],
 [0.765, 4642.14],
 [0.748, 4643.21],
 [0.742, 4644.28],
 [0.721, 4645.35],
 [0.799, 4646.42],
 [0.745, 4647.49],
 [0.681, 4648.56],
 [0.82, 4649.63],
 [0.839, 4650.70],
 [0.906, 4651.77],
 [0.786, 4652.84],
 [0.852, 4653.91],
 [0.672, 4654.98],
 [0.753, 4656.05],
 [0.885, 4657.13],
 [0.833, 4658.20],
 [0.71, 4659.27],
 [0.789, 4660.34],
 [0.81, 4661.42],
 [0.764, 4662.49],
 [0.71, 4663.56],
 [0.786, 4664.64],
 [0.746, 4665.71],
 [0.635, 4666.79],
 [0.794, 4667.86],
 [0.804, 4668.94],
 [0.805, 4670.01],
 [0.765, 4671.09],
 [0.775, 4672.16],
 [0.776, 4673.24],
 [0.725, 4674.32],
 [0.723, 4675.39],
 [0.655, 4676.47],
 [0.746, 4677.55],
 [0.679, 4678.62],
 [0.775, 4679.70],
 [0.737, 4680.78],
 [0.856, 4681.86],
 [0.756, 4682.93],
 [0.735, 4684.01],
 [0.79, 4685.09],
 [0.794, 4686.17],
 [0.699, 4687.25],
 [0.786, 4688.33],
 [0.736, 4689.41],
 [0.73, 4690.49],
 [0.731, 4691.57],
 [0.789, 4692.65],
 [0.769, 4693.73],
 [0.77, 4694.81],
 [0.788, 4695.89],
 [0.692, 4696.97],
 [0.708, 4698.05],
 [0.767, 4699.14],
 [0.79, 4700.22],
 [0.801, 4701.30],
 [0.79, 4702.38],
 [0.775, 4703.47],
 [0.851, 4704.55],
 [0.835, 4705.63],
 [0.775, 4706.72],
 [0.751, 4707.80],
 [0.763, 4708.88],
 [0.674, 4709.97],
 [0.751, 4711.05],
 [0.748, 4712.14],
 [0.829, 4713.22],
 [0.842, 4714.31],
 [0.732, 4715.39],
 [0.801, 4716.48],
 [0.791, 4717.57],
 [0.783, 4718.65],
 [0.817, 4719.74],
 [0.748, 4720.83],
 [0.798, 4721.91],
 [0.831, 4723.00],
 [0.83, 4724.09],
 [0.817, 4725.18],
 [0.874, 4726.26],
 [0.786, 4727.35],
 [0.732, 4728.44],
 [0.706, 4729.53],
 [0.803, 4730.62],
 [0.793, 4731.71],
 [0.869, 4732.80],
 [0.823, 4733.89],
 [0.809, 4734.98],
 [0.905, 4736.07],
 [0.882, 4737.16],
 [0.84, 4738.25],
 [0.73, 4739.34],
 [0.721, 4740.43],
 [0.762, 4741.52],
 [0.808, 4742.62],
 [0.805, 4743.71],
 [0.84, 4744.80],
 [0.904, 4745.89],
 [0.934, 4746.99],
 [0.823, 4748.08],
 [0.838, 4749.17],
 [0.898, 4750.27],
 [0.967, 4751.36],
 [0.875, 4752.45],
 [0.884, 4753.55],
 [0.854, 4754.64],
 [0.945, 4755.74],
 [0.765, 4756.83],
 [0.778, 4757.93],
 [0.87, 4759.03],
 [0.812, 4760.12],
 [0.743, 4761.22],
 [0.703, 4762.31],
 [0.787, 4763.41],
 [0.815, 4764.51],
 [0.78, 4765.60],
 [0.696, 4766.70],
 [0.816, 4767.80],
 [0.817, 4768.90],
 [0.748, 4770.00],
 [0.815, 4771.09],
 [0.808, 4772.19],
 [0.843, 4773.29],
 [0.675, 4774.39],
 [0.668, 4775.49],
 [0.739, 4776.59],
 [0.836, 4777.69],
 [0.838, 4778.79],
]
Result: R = 4.5 angstrom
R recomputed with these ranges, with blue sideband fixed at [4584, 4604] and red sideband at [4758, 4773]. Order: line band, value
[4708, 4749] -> -0.97 angstrom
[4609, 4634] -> -1.96 angstrom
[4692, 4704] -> 0.24 angstrom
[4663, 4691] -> 1.10 angstrom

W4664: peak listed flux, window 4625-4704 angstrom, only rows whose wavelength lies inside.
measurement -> 0.906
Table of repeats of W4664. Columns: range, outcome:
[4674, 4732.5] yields 0.874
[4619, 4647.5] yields 0.97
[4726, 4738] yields 0.905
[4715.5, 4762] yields 0.967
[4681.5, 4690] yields 0.856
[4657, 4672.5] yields 0.885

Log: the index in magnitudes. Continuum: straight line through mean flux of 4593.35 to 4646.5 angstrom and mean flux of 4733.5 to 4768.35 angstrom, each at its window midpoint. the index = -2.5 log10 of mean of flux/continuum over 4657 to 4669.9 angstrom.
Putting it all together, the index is 0.05 mag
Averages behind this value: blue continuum 0.798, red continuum 0.825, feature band 0.77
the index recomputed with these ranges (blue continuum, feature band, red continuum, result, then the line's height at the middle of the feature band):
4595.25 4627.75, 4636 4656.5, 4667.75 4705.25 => 0.024 mag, 0.785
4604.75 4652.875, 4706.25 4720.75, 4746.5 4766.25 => 0.073 mag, 0.826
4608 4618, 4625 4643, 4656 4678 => -0.040 mag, 0.782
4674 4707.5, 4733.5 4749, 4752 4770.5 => -0.049 mag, 0.792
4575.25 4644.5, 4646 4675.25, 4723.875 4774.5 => 0.035 mag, 0.802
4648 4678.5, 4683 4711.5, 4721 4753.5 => 0.045 mag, 0.796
